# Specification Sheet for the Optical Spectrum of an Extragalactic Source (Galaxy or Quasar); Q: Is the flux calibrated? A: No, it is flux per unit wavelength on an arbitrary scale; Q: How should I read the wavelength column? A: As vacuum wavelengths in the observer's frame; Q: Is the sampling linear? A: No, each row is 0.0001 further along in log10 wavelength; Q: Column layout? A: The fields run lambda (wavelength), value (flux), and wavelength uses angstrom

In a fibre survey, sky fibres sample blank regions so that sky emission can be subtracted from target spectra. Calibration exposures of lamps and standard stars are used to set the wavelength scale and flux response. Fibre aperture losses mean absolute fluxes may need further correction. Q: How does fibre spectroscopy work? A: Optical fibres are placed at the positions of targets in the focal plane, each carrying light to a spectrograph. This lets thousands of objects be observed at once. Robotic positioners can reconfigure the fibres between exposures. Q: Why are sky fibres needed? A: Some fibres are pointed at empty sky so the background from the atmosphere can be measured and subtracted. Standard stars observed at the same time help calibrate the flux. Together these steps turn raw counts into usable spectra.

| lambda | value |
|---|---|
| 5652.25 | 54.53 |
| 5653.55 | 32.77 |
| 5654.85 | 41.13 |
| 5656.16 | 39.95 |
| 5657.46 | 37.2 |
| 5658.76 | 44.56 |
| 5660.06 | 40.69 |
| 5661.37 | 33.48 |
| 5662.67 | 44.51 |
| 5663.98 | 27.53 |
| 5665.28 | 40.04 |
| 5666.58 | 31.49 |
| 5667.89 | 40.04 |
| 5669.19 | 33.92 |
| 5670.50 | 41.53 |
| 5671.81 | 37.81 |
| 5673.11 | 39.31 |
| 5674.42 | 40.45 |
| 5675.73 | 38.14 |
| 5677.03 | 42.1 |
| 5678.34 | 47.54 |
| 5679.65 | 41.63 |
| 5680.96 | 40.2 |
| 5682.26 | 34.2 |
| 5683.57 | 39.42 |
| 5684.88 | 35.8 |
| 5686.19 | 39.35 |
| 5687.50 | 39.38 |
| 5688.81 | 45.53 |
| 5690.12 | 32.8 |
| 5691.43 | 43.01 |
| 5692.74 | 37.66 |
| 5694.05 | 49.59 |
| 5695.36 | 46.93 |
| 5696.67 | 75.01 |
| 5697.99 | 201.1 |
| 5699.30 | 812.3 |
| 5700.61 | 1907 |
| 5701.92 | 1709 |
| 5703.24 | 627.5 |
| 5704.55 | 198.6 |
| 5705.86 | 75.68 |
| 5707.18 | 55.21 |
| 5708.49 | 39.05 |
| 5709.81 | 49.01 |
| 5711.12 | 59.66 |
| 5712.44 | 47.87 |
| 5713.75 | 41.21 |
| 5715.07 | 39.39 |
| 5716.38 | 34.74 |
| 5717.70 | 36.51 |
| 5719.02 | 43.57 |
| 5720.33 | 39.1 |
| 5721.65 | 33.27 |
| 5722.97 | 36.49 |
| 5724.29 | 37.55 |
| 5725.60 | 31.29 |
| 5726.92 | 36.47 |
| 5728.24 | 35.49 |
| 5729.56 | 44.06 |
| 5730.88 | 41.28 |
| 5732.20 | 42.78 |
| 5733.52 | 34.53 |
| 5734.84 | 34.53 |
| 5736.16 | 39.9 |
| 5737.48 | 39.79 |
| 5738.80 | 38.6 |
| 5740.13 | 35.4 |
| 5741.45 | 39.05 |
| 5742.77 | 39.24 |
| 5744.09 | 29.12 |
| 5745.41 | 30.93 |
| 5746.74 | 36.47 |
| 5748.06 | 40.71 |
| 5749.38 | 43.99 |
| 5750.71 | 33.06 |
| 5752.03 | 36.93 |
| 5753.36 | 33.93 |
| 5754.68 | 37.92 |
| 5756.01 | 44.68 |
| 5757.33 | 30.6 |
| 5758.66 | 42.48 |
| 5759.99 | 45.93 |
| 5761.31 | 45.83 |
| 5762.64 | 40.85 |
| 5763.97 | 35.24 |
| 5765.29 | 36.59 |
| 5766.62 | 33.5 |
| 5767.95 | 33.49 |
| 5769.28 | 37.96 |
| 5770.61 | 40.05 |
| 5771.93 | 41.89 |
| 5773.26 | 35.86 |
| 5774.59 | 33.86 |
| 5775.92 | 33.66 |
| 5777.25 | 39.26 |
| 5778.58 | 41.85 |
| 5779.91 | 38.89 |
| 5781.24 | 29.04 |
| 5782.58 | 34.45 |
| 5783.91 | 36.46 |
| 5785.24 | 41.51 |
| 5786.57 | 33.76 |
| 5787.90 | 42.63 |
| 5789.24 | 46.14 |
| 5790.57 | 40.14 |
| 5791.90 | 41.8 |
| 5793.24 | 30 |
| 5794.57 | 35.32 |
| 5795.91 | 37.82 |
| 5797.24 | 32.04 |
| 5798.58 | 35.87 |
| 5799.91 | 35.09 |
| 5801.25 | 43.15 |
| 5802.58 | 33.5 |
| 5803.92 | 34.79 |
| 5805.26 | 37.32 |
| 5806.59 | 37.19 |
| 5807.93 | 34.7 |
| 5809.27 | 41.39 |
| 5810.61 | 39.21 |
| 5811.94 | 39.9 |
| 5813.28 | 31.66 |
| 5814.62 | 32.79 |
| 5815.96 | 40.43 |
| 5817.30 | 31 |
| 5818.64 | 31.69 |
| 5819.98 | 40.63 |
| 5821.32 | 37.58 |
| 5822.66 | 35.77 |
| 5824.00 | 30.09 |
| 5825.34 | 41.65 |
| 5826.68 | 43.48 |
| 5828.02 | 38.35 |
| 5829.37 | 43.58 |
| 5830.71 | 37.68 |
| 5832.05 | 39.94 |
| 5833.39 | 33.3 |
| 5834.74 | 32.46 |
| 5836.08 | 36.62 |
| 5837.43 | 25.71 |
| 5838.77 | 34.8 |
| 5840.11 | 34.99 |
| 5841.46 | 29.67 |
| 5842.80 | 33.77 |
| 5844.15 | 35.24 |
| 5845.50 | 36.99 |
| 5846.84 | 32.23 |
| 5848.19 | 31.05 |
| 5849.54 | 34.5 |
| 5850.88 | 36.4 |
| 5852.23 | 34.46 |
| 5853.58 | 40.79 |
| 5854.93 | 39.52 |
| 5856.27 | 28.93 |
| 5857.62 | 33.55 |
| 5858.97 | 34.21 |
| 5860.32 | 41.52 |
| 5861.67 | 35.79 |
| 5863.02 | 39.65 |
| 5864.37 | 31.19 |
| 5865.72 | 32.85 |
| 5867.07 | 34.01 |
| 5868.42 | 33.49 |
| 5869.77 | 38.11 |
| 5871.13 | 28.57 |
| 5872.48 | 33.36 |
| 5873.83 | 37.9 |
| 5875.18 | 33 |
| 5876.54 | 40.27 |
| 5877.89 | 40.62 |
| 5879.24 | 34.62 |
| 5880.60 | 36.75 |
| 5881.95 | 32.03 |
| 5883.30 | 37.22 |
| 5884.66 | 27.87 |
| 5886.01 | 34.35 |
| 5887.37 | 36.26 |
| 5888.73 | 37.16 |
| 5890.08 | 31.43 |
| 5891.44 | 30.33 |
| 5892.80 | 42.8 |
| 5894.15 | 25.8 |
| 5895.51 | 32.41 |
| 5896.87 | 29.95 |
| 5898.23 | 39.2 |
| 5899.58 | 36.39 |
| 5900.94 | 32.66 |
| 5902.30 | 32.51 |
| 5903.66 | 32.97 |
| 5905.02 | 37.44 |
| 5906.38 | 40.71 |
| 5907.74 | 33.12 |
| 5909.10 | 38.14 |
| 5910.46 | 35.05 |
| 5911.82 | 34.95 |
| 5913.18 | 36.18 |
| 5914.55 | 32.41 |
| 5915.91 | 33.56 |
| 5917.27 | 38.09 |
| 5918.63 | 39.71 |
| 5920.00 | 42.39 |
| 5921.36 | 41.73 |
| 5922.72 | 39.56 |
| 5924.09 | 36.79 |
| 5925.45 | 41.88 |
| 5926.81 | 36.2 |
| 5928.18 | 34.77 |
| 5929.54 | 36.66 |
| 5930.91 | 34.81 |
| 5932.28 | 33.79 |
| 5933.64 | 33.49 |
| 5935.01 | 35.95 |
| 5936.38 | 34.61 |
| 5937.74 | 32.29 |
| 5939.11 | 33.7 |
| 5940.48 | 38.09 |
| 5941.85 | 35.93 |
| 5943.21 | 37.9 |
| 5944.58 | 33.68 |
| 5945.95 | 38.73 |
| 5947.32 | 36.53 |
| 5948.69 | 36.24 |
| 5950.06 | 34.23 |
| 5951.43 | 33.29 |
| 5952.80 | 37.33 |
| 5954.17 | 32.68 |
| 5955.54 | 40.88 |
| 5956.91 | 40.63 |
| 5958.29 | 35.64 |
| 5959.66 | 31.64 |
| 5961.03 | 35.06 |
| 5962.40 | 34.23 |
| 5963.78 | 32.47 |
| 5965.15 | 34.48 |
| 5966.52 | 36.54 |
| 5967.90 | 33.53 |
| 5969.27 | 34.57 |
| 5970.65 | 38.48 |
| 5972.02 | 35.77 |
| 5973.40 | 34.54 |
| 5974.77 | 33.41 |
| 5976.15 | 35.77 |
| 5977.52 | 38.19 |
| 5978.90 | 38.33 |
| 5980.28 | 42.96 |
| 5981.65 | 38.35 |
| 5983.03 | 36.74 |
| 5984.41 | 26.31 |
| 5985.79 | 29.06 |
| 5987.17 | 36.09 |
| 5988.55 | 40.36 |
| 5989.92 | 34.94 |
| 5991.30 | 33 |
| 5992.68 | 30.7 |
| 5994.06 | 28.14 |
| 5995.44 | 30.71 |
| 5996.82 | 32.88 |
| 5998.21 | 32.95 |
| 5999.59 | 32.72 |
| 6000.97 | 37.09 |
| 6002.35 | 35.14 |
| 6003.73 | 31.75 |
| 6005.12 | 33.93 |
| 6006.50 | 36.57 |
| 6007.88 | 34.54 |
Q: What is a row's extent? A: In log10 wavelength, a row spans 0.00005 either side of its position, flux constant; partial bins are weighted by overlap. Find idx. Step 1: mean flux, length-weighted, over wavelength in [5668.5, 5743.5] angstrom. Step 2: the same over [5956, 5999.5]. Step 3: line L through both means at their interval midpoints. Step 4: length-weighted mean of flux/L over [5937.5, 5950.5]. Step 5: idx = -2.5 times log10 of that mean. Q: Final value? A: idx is 0.290 mag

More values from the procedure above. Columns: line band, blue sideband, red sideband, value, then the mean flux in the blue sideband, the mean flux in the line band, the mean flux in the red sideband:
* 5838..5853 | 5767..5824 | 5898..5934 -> 0.08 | 36.8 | 34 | 36.5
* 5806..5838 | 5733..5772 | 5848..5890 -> -0.01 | 37.7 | 36.6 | 35.2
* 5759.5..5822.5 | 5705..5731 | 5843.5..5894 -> 0.07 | 44.1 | 37.3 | 35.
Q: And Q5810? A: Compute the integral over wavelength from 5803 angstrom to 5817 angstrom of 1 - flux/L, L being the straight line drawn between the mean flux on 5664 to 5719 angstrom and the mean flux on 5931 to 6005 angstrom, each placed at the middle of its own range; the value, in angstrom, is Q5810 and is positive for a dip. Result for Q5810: 9.3 angstrom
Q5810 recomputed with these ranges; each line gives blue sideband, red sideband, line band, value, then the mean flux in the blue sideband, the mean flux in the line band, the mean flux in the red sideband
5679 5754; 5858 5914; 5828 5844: 7.2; 132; 34.9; 34.9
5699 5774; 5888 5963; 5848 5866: 8.6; 125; 35.5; 35.7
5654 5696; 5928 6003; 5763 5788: 0.8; 39.6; 36.8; 35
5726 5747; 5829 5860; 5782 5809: -1.0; 37.3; 37.3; 34.8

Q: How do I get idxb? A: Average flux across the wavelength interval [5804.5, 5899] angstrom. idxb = 35.3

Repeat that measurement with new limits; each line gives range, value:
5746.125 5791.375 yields 38.2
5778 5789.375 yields 37.9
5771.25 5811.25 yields 37.3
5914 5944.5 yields 36.5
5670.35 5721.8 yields 176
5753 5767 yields 39.1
